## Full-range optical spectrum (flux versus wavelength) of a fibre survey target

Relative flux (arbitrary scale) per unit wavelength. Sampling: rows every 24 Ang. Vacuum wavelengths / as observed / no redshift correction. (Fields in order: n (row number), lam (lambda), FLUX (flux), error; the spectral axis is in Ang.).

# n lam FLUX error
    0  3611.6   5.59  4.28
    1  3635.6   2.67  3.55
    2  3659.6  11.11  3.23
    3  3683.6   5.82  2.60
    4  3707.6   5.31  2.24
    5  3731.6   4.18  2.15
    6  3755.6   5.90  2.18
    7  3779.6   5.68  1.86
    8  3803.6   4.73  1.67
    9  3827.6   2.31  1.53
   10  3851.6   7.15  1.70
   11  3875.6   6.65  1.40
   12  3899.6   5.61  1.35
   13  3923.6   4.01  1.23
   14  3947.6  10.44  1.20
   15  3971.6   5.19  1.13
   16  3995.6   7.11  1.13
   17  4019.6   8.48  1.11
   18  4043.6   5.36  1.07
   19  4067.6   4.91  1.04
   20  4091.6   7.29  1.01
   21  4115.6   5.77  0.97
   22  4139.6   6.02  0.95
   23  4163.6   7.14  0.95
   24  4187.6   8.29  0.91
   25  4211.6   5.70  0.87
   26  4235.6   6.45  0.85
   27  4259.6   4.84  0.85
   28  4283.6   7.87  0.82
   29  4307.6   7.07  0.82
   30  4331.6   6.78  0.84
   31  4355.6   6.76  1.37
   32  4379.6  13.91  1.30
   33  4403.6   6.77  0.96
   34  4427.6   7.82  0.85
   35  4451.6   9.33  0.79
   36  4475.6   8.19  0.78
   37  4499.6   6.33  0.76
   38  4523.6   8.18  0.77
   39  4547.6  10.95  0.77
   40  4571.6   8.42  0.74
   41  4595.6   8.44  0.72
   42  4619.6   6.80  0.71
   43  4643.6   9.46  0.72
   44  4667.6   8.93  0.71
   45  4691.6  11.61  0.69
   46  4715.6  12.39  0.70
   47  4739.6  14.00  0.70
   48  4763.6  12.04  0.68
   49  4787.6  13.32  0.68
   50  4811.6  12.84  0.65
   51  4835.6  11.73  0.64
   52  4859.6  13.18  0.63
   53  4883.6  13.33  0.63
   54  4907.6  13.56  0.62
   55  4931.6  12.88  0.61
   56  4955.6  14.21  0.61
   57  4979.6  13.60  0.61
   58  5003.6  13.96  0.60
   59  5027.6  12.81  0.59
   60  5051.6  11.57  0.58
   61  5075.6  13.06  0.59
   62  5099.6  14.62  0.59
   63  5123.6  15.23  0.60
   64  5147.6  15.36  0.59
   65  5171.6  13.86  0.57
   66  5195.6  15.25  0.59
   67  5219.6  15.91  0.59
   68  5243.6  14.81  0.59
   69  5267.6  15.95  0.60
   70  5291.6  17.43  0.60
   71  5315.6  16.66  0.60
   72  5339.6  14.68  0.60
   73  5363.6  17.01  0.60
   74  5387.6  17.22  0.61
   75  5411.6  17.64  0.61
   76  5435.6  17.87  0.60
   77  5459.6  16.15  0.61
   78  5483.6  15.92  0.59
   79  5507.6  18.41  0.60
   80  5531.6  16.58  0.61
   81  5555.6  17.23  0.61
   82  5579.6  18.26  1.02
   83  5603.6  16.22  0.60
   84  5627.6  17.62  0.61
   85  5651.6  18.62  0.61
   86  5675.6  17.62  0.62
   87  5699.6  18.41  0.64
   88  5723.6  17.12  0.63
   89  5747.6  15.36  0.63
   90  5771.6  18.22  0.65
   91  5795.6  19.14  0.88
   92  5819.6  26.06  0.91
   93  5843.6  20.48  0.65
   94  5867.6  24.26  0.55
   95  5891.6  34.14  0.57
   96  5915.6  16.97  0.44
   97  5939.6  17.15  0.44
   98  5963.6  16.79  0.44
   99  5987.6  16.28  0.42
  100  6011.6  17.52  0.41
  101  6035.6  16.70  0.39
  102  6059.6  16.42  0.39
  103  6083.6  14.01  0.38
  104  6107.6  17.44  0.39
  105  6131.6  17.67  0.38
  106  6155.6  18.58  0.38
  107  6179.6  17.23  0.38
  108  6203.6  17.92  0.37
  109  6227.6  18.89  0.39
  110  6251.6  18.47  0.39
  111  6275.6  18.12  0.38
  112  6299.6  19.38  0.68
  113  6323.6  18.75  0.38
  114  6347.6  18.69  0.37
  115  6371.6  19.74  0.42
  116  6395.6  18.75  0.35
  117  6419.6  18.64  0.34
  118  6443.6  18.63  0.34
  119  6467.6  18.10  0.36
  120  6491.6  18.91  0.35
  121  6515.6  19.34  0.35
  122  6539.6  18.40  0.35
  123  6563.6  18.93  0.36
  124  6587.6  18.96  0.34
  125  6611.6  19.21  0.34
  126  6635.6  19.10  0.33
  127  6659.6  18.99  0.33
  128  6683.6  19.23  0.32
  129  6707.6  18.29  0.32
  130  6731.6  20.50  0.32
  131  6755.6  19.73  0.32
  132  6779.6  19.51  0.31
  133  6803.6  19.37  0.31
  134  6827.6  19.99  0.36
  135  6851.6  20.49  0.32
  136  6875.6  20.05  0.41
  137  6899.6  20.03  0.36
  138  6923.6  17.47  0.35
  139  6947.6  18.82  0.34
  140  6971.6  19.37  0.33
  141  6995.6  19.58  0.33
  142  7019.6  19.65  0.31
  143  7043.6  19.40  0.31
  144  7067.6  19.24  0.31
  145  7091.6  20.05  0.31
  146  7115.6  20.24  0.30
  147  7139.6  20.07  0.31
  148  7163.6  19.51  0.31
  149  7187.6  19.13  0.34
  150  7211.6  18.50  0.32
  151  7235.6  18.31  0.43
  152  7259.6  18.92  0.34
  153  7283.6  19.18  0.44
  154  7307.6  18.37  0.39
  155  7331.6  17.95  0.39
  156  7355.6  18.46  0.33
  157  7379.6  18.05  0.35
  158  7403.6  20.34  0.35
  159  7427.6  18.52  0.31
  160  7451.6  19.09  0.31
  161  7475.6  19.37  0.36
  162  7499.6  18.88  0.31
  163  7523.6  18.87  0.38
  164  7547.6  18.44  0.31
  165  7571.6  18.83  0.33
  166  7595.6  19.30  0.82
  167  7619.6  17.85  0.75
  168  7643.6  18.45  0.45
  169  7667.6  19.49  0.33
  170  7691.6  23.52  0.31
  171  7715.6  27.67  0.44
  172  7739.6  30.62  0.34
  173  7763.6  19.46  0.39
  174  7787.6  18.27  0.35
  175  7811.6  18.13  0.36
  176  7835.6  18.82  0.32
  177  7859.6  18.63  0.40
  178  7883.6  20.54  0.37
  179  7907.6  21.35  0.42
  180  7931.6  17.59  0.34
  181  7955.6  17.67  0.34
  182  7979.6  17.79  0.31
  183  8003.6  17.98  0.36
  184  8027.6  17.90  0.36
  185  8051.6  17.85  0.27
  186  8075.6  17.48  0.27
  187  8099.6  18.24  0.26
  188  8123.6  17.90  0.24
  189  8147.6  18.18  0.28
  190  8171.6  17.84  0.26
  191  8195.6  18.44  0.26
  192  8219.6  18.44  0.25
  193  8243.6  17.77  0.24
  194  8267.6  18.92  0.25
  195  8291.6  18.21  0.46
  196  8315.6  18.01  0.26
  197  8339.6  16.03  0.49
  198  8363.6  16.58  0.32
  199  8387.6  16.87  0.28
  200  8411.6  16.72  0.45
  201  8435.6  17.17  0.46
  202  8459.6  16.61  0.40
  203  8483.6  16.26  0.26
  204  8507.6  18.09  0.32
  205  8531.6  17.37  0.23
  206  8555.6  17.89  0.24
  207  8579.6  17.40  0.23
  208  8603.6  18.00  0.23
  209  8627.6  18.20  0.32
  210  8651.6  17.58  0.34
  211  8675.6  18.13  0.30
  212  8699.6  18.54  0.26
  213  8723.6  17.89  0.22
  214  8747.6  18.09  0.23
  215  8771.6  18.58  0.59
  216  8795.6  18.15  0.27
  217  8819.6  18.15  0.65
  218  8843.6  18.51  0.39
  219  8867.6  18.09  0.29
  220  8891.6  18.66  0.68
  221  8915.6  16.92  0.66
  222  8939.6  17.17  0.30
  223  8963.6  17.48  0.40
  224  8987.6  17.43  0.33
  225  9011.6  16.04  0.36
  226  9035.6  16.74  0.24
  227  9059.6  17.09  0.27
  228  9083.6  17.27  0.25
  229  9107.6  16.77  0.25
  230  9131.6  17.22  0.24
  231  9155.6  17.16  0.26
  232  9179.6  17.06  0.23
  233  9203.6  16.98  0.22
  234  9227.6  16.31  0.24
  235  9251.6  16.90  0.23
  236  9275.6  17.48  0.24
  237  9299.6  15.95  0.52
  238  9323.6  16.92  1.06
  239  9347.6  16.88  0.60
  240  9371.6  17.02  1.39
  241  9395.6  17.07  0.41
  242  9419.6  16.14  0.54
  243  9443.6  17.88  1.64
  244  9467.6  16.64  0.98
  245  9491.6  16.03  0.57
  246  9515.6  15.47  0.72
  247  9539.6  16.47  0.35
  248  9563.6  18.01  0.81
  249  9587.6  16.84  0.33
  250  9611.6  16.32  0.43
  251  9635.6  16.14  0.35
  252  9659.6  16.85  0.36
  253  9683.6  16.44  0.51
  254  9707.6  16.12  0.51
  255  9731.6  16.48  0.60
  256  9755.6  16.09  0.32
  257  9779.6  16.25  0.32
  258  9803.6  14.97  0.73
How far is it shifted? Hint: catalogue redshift 0.175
